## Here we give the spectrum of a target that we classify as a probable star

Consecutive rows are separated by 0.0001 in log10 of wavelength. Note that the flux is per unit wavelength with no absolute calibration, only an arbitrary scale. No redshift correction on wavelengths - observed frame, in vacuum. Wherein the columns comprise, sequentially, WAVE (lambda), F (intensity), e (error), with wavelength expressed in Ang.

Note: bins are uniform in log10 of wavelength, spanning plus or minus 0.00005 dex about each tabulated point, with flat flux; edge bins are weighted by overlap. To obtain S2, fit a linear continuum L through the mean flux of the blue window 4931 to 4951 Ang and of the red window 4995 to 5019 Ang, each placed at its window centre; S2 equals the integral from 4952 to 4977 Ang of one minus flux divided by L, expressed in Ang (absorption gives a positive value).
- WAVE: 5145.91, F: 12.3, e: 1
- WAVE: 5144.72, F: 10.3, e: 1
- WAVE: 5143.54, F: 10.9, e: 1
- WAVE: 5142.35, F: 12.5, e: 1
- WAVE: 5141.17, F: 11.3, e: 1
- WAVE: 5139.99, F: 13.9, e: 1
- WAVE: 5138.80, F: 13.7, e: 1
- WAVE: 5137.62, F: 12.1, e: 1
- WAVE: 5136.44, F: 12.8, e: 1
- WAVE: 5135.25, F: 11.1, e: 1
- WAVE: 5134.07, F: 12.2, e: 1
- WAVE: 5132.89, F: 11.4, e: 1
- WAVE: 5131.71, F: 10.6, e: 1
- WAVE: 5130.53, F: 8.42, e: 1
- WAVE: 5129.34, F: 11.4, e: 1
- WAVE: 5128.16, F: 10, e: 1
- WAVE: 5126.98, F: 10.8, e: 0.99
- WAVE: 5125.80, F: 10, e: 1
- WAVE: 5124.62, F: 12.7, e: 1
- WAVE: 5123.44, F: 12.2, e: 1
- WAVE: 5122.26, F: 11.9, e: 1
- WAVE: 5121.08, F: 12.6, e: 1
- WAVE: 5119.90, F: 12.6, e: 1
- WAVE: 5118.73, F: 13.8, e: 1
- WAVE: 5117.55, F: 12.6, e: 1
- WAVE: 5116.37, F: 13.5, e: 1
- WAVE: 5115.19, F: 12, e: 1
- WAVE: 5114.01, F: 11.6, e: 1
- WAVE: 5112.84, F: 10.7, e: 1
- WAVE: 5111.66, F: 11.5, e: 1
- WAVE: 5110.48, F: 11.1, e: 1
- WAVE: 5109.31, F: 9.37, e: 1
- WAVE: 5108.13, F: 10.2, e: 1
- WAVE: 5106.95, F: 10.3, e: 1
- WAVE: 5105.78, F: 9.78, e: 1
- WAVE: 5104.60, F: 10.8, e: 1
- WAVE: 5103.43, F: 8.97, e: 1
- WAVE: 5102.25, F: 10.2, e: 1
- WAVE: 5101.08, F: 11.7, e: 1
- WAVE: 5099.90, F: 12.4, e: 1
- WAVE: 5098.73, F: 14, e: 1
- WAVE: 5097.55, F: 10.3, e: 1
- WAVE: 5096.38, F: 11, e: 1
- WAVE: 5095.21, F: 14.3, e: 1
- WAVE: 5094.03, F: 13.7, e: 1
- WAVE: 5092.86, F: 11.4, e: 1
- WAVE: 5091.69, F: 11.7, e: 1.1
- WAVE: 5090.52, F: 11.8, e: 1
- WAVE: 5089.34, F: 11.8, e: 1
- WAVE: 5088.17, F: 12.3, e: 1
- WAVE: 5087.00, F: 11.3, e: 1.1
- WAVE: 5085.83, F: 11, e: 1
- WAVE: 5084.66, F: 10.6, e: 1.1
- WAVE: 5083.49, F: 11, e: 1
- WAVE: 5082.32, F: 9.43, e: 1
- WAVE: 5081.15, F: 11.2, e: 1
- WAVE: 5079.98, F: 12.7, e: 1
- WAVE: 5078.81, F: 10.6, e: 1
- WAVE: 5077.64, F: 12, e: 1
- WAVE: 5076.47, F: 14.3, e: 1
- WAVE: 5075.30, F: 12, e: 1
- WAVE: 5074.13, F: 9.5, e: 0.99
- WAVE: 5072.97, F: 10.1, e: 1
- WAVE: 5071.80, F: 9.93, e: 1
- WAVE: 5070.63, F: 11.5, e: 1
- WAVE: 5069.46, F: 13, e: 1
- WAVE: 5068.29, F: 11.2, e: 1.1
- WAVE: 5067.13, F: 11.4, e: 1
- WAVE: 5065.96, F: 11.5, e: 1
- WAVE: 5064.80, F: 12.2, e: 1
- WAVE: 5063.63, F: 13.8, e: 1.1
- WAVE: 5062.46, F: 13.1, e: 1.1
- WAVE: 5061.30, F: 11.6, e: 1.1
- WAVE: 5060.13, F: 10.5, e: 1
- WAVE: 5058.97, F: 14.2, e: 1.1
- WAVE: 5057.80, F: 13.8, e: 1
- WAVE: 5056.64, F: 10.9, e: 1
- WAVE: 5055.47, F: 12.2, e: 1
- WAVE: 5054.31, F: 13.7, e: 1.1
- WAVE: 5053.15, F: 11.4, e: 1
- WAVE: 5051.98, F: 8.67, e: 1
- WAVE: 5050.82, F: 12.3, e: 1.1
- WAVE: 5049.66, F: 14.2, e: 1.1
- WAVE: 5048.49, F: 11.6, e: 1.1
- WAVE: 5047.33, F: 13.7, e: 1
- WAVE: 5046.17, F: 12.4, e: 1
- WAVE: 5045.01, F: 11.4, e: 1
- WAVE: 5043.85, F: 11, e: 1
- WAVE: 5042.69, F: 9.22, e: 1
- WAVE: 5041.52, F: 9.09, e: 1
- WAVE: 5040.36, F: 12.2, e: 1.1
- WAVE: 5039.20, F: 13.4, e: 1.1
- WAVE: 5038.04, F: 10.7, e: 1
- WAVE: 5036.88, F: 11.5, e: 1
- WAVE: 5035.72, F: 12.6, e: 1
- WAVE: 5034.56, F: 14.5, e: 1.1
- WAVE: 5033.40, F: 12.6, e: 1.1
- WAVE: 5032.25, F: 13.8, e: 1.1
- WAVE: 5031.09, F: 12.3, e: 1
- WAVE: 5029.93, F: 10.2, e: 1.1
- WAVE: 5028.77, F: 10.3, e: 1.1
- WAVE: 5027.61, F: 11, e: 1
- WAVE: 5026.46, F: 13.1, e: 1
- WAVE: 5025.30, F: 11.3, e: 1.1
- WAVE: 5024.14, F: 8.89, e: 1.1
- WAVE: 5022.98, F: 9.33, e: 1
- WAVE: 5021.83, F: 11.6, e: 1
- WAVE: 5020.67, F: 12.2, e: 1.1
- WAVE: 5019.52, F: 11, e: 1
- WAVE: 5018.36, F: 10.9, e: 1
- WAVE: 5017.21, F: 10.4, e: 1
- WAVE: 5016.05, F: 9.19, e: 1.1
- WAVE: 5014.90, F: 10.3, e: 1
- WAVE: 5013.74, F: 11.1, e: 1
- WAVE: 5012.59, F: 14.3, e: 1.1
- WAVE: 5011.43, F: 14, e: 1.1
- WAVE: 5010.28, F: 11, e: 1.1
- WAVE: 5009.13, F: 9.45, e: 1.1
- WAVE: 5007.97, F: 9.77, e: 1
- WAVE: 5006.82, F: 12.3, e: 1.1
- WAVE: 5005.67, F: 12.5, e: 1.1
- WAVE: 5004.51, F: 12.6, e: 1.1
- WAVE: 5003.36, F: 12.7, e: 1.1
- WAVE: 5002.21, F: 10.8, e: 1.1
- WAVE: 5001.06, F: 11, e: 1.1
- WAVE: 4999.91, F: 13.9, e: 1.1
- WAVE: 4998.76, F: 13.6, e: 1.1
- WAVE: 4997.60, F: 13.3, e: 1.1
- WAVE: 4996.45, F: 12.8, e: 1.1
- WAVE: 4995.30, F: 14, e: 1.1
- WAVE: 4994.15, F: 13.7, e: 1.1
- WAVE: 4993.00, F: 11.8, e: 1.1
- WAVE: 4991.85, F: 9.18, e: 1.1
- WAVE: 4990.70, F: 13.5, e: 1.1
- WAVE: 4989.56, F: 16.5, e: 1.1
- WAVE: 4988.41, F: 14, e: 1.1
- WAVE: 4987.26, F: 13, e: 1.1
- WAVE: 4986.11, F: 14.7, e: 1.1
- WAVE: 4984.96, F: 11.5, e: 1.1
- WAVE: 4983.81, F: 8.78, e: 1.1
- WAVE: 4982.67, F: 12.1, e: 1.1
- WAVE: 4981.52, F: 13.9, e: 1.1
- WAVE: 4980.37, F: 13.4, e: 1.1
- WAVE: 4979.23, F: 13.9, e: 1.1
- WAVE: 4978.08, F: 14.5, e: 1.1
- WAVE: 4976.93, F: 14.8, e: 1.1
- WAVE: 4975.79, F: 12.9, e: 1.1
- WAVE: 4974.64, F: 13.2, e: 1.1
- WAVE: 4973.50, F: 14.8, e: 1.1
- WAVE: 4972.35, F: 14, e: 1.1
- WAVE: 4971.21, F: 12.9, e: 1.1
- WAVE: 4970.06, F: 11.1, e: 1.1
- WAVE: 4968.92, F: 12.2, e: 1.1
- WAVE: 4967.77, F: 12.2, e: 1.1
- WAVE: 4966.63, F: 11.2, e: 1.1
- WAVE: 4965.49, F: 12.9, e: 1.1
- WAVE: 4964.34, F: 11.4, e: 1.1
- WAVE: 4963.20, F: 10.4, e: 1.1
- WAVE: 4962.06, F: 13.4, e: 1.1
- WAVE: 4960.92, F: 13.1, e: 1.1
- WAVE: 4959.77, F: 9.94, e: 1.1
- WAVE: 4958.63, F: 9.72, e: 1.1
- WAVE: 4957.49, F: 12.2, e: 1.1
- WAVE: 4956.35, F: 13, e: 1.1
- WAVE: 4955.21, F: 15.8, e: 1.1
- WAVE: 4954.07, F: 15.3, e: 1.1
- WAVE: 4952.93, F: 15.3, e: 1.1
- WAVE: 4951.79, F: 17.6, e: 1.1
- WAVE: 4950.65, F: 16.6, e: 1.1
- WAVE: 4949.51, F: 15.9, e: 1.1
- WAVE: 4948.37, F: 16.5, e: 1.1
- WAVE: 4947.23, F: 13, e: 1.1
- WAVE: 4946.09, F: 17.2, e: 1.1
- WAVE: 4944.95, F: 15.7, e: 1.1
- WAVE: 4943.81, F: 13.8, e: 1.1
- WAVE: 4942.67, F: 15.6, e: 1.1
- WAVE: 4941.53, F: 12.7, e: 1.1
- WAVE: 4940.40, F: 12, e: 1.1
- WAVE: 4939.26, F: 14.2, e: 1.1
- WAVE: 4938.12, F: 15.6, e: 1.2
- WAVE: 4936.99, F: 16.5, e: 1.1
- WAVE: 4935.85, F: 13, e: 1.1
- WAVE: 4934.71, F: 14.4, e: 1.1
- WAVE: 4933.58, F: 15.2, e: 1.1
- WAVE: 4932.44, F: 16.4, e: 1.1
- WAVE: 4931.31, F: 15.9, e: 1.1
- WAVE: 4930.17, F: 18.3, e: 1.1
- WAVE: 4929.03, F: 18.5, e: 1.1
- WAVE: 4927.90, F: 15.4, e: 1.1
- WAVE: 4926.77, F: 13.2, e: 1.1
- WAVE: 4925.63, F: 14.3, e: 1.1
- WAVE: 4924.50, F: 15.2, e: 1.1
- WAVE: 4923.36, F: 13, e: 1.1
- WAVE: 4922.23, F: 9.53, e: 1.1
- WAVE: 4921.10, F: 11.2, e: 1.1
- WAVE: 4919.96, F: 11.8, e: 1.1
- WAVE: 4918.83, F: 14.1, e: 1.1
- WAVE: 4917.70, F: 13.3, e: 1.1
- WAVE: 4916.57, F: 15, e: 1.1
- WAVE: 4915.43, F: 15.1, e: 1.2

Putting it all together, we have 1.9 Ang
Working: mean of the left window 15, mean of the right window 11.9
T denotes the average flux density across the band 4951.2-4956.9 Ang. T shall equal 15.4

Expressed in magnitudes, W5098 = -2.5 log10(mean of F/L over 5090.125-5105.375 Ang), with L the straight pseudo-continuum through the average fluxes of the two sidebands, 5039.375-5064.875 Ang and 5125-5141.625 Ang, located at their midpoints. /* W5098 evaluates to 0.00 mag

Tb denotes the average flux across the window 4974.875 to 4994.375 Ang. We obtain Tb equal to 13.1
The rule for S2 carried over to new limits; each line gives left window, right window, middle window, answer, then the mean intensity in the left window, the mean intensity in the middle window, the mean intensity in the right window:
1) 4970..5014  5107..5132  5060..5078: 0.3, 12.8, 11.8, 11.4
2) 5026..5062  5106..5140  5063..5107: 0.9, 11.9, 11.5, 11.6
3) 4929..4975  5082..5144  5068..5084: 1.1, 14.1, 11.3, 11.5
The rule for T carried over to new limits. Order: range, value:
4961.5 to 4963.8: 11.9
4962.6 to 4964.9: 11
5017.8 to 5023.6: 11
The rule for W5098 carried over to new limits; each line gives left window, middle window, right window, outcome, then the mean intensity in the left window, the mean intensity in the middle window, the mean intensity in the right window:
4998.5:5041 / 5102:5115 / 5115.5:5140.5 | 0.14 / 11.7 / 10.5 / 11.9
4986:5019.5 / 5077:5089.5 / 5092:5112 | 0.02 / 12.2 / 11.3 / 11.2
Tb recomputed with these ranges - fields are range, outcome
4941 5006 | 13.3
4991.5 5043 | 11.7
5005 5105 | 11.6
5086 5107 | 11.6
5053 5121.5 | 11.7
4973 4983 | 13.8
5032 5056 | 12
